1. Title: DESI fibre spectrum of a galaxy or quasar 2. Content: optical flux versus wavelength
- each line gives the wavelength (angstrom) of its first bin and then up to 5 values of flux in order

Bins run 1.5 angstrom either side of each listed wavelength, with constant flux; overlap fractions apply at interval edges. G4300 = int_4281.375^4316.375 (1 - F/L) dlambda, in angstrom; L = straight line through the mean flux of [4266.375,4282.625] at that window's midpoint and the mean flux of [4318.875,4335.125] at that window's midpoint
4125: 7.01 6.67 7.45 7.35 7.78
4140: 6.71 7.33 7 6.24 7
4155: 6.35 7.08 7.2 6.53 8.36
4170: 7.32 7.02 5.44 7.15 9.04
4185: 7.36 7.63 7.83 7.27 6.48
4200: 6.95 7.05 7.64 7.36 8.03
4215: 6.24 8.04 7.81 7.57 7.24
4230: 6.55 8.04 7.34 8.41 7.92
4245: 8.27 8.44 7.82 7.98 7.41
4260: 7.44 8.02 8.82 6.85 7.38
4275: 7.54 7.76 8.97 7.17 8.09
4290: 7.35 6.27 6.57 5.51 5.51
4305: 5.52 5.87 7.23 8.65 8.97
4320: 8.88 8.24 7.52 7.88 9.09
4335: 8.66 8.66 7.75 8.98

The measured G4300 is 5.23 angstrom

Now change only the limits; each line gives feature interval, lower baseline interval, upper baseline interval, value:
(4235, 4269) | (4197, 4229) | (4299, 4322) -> -3.2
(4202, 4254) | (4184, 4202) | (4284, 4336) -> -2.6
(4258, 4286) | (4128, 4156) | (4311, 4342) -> 0.7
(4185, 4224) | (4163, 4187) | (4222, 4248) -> 0.7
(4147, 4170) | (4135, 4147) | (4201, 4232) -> 0.8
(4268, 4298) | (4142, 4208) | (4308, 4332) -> 1.9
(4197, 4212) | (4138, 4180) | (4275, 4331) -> -0.4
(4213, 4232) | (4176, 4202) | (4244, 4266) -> 0.9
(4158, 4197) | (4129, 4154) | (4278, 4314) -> -1.5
